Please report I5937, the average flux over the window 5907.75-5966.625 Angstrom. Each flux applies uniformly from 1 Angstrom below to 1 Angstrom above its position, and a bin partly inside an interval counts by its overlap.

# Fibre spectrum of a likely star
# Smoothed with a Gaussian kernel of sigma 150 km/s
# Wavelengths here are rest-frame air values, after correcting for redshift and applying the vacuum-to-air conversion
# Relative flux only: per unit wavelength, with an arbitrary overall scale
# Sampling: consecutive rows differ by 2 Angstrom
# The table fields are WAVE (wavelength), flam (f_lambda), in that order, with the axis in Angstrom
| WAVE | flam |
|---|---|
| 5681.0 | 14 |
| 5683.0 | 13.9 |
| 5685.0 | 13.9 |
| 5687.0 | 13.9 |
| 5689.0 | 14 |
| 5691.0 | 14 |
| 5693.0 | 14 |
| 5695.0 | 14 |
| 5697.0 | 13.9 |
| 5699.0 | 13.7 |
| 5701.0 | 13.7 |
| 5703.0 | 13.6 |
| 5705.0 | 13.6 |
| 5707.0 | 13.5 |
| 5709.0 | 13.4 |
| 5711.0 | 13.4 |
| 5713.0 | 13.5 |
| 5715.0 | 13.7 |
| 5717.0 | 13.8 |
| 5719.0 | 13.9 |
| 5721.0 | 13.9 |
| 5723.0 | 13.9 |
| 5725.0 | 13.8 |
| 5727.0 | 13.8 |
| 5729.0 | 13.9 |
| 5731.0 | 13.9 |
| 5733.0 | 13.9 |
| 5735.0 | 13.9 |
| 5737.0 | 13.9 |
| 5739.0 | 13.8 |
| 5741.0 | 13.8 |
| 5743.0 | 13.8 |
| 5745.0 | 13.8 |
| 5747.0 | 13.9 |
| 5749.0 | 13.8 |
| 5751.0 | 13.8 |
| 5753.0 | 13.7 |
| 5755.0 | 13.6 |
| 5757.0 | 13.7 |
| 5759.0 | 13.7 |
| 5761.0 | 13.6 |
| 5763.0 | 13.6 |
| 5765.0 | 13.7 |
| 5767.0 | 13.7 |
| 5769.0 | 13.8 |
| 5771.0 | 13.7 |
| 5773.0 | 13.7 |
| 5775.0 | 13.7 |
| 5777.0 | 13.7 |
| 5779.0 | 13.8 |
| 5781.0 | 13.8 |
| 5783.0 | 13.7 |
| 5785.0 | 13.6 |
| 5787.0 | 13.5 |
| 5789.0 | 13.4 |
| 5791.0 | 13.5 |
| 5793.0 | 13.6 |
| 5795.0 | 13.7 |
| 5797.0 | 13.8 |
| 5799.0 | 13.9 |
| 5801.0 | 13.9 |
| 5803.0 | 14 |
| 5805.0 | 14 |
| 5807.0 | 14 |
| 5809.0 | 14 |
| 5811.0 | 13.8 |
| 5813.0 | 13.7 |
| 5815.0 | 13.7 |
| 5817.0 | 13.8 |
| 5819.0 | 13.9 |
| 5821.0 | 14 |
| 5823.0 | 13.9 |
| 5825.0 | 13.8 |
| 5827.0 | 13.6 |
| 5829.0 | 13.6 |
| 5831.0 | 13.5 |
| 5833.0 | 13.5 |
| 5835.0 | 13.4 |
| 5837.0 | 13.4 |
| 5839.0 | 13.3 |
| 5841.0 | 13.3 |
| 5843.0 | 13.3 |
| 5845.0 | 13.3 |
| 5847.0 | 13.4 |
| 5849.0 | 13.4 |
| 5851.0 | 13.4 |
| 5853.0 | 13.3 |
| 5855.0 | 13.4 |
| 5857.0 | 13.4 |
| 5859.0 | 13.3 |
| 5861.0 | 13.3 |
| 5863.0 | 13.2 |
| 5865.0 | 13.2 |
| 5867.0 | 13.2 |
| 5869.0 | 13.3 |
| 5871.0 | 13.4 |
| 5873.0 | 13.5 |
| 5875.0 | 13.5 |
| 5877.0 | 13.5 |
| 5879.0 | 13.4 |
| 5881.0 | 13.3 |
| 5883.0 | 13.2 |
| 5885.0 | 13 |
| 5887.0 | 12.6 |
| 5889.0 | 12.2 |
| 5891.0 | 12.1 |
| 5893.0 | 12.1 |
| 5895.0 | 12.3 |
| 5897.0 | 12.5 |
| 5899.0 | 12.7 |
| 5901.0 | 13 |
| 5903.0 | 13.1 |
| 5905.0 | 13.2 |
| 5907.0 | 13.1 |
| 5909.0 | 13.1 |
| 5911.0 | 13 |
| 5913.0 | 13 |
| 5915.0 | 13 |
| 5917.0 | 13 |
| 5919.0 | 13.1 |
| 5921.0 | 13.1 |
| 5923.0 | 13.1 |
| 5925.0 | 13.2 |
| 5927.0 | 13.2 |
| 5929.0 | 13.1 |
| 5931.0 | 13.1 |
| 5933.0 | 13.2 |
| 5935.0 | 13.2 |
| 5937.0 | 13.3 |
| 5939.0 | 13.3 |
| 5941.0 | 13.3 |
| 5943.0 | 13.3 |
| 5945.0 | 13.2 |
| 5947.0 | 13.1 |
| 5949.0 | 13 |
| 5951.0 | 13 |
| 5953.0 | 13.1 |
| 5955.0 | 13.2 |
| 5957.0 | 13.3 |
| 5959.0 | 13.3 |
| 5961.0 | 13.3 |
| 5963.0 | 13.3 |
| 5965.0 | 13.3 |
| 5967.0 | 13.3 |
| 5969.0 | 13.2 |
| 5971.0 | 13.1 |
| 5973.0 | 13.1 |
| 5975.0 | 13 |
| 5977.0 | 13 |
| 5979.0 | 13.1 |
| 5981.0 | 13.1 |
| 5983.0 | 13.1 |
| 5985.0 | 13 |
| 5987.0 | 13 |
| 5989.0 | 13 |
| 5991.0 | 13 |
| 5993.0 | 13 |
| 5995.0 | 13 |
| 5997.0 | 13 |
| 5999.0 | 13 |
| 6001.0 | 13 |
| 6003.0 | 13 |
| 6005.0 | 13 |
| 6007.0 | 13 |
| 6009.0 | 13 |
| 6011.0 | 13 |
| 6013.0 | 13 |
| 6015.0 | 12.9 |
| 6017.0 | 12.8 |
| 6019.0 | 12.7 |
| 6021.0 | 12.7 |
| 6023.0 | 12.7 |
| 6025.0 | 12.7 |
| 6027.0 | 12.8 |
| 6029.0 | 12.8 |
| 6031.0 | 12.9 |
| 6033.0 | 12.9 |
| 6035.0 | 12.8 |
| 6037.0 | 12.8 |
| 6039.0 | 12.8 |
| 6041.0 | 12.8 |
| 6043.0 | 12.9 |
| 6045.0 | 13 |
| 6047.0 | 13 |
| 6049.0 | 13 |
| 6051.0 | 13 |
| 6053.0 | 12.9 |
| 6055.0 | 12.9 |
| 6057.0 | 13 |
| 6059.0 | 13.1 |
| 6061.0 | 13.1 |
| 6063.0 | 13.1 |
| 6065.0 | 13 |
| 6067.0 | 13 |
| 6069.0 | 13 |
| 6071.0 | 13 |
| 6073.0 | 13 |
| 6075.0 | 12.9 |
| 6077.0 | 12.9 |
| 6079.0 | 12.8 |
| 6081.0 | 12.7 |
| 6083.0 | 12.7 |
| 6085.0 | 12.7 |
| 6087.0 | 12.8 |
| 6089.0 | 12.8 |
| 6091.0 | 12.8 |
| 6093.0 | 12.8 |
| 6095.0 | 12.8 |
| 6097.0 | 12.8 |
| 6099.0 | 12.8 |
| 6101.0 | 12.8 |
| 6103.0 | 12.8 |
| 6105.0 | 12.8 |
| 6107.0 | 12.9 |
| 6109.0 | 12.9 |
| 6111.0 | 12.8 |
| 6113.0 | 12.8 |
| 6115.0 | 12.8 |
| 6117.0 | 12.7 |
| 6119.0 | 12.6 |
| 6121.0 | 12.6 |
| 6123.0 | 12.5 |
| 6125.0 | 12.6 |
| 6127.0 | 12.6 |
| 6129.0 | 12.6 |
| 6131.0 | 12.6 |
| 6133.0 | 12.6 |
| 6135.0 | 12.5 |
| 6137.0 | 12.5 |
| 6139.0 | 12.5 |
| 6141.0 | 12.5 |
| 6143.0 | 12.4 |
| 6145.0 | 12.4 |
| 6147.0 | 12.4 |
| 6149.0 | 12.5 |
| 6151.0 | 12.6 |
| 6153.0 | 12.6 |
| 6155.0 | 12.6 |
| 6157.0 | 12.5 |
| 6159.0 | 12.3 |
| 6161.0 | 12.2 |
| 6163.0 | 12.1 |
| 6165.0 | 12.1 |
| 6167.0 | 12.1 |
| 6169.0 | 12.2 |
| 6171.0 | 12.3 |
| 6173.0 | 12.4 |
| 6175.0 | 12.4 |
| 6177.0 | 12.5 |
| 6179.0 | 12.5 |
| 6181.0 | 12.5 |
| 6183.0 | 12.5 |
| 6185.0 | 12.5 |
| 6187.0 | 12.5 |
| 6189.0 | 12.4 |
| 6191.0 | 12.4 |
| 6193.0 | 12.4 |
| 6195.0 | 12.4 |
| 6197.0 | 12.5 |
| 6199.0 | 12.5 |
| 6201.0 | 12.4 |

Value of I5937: 13.2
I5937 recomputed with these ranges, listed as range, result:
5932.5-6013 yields 13.1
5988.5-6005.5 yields 13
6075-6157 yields 12.7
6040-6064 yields 13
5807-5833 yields 13.8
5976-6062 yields 12.9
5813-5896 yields 13.3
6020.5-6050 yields 12.8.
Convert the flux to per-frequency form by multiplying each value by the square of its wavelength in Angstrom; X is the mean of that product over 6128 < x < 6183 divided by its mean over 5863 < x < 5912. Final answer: 1.0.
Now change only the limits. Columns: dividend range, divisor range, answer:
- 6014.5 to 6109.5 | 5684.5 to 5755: 1.05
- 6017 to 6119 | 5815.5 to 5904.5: 1.04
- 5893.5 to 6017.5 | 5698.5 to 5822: 1.02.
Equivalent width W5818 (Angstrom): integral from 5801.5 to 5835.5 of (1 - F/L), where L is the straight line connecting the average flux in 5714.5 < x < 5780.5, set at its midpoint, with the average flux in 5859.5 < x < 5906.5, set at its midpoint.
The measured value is -1.1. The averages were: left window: 13.8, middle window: 13.8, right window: 13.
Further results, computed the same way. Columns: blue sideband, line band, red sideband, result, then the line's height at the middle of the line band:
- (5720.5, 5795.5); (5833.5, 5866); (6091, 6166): 0.29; 13.5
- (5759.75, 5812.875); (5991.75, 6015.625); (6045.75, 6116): 0.21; 13.1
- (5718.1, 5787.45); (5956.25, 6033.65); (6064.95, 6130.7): 0.41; 13.1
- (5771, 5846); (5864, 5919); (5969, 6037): 1.58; 13.4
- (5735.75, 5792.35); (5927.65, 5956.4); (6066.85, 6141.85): 0.06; 13.2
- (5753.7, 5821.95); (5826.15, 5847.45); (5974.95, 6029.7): 0.23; 13.6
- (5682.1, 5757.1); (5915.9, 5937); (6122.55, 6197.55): 0.03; 13.2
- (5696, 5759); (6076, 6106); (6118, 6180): -0.38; 12.6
